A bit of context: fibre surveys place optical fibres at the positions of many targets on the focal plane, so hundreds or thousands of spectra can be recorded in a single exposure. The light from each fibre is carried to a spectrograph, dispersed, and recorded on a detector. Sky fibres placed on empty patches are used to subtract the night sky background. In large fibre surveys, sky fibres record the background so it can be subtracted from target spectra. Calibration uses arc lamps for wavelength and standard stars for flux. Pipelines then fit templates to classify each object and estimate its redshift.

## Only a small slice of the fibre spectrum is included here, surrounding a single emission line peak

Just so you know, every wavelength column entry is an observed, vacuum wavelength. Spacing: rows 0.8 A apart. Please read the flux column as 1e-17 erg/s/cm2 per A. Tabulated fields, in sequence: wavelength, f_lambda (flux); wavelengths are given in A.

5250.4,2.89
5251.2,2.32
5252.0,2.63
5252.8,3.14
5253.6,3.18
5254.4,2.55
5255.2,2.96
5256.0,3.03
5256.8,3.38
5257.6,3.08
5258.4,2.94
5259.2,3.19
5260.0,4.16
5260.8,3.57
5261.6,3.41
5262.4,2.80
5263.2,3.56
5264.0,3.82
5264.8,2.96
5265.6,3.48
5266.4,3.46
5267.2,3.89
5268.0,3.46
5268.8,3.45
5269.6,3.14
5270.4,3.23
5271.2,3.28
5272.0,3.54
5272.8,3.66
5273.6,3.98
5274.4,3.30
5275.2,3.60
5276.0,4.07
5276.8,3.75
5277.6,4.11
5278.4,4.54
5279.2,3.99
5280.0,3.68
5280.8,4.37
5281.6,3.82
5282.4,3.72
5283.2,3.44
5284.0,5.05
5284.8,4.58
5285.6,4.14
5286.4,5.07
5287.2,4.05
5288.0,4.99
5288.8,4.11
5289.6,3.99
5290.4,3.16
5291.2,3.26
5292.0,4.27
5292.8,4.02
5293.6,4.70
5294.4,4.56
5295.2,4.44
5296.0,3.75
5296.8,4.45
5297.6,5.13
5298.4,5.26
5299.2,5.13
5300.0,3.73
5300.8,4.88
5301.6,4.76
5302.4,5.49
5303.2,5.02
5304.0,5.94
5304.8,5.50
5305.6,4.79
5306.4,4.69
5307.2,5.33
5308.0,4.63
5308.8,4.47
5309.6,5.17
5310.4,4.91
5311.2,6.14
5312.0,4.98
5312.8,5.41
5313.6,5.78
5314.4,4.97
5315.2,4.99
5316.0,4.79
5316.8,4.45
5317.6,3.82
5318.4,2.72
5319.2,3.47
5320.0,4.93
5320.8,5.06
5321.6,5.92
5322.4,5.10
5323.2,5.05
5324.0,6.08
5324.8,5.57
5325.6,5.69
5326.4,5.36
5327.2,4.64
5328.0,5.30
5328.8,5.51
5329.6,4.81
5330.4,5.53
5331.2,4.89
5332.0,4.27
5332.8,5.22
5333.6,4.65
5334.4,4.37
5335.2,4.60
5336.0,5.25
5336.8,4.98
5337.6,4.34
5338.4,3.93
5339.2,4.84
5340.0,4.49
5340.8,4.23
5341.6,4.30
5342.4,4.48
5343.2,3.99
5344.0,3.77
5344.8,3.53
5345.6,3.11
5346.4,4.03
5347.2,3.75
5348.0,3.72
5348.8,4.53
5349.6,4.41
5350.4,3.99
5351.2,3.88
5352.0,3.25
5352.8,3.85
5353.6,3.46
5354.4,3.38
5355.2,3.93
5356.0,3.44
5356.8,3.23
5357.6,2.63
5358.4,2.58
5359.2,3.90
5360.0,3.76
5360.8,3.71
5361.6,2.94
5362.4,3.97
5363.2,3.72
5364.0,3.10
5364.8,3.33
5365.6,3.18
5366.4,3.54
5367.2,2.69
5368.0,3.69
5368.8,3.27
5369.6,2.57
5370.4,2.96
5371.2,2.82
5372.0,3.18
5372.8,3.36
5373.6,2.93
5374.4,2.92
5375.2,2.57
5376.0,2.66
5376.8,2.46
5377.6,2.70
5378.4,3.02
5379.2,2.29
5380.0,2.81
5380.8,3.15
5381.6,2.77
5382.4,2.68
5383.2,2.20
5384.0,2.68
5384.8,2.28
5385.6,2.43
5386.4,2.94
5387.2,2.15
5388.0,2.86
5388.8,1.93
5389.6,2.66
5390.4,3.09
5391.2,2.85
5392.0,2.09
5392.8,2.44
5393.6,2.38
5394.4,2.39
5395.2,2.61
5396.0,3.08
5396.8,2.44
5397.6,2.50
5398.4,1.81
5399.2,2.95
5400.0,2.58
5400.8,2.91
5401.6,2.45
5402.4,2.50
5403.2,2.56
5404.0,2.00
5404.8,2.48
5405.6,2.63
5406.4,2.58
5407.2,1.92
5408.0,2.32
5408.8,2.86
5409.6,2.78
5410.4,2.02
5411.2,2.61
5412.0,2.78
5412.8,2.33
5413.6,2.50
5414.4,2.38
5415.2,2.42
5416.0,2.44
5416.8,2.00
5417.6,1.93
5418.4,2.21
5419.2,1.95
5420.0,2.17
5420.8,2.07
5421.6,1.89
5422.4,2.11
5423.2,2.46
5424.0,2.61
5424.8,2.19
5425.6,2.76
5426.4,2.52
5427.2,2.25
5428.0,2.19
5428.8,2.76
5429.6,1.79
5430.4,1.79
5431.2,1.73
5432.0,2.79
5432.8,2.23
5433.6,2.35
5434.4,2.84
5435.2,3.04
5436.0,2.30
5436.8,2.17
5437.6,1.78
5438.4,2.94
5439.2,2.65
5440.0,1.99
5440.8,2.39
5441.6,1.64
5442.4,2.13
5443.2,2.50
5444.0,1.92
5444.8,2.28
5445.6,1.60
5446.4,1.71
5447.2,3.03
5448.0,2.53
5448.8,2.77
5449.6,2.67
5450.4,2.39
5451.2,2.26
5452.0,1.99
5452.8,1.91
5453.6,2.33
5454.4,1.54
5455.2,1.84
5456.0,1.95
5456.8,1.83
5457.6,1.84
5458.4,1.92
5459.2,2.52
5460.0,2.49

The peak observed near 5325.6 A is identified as C IV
